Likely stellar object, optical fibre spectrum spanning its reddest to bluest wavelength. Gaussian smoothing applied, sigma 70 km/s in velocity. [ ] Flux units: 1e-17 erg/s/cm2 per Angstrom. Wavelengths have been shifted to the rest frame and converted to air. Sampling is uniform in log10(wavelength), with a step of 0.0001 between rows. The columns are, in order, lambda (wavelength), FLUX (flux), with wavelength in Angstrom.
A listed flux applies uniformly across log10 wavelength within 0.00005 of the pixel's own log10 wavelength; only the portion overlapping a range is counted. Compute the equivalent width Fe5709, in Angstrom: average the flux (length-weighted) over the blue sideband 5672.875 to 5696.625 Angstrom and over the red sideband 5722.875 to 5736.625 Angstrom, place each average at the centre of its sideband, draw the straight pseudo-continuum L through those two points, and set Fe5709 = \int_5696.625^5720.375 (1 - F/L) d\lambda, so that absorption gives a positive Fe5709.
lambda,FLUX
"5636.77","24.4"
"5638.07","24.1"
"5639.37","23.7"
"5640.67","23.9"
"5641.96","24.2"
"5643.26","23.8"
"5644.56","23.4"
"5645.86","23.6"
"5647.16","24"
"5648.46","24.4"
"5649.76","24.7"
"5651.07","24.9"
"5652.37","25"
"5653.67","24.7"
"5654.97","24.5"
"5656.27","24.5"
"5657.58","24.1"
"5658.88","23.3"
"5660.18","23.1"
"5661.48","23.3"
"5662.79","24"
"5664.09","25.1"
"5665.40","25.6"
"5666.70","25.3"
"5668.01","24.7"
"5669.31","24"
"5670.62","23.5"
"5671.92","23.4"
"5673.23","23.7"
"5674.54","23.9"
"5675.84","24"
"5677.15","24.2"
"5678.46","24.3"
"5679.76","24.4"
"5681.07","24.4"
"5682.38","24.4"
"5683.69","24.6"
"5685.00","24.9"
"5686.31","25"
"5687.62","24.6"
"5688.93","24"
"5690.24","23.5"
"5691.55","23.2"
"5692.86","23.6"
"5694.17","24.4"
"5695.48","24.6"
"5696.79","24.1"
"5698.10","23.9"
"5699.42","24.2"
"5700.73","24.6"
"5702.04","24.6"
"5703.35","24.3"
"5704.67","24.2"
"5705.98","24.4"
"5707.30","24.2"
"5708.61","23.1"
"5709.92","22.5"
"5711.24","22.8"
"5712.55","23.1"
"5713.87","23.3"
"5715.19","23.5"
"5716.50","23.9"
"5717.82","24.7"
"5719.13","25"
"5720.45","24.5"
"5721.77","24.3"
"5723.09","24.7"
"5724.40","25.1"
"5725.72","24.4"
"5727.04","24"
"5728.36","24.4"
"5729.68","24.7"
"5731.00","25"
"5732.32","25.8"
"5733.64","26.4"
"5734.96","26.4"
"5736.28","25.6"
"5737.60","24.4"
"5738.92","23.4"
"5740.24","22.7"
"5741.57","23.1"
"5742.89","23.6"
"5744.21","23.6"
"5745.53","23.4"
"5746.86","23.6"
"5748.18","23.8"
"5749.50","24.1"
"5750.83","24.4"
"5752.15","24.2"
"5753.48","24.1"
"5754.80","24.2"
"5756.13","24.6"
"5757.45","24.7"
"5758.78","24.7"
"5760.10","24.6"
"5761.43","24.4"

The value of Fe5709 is 0.8 Angstrom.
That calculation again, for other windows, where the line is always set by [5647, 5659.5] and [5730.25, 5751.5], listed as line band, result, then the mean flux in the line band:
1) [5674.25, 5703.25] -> 0.2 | 24.3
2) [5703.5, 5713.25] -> 0.3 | 23.5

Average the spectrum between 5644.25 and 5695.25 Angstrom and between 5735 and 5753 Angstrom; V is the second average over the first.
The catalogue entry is 1.0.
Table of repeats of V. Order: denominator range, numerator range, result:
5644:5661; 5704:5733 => 1.00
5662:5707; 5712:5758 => 1.00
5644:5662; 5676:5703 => 1.01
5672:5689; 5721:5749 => 1.00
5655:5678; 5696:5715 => 0.99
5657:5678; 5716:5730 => 1.02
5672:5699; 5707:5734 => 1.00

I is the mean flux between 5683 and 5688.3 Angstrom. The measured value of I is 24.7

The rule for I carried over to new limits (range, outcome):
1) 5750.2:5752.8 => 24.3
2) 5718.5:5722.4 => 24.6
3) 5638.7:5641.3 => 23.8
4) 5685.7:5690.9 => 24.3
